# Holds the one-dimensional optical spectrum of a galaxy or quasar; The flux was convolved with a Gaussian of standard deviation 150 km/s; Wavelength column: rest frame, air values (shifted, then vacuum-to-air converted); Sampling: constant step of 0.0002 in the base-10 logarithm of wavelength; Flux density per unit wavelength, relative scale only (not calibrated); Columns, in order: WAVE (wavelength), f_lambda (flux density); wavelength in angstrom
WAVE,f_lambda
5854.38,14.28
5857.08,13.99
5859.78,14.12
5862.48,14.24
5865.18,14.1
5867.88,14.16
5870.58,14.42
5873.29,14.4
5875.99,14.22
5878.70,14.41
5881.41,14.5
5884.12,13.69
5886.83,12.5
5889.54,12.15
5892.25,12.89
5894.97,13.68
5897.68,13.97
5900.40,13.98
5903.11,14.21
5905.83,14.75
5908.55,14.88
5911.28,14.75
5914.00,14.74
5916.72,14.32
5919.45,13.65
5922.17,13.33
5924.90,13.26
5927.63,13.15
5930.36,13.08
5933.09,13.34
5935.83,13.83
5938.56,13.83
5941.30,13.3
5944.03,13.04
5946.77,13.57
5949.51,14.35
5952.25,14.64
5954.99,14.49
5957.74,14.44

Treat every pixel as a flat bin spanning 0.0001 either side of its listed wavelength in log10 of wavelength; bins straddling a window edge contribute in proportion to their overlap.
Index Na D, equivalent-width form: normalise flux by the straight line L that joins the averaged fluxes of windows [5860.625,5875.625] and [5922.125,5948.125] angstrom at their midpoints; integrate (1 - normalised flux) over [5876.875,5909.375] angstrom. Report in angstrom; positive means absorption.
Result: 0.3 angstrom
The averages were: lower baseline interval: 14.3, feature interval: 13.8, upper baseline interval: 13.4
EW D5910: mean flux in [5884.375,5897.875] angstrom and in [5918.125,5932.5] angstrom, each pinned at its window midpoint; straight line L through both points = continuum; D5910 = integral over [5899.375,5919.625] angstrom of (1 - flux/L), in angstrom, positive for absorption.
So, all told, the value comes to -1.99 angstrom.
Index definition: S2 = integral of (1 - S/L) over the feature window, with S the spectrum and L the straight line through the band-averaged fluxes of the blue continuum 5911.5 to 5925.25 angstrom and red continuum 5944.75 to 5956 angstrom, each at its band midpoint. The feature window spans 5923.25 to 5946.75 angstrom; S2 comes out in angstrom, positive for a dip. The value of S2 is 1.2 angstrom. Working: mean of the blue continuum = 14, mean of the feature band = 13.4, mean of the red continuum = 14.2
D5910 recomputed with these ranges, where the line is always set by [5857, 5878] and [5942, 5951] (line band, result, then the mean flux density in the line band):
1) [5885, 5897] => 1.0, 12.9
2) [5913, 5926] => 0.0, 13.9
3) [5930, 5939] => 0.1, 13.5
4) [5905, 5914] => -0.6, 14.8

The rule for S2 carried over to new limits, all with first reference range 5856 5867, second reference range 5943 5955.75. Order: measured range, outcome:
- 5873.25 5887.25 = 0.09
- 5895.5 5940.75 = 0.42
